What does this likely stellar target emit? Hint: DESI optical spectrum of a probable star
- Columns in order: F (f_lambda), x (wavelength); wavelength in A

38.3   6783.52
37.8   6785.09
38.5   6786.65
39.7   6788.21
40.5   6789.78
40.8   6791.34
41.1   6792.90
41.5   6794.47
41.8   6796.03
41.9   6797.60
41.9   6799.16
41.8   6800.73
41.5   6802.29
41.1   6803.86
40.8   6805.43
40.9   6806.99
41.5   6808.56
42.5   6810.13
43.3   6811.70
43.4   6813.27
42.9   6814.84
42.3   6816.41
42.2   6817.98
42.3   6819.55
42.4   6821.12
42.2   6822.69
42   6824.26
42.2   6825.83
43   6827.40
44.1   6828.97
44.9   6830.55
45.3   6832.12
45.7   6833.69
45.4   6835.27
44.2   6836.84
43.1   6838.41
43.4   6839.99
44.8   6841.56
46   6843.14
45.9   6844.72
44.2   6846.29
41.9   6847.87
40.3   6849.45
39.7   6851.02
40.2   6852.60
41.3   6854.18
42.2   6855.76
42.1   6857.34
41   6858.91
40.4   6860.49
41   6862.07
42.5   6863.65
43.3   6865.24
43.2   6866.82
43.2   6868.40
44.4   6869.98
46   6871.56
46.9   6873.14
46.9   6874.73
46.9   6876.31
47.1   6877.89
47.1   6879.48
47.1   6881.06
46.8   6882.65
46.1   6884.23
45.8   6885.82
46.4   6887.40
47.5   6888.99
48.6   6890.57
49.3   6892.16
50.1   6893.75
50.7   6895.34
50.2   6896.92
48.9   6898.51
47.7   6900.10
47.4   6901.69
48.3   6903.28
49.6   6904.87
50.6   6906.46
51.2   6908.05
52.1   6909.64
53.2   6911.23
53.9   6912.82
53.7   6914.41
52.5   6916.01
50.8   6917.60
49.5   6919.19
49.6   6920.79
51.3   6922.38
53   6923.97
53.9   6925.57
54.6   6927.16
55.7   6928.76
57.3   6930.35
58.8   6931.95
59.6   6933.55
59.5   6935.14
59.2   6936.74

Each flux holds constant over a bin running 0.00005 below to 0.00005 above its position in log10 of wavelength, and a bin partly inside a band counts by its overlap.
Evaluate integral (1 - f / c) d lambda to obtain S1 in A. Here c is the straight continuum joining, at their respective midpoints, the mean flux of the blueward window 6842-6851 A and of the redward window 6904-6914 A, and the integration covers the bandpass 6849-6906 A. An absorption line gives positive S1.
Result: 2.5 A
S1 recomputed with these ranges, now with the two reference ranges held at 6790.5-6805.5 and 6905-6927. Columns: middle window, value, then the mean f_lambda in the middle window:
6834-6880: 3.0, 43.6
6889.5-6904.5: 0.4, 49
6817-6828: 0.3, 42.3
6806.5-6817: 0.1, 42.4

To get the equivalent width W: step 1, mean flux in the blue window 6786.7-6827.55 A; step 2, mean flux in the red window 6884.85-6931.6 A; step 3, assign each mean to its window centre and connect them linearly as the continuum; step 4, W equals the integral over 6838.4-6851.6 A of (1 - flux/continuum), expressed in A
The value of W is 0.5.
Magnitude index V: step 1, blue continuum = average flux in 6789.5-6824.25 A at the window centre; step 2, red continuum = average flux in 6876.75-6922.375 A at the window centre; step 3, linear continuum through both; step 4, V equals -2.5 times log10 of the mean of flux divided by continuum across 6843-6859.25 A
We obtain 0.081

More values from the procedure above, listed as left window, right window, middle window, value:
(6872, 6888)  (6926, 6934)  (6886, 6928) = 0.036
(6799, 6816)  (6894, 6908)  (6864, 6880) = 0.039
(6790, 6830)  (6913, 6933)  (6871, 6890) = 0.055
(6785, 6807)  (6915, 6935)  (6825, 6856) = 0.048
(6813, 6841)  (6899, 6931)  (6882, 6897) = 0.028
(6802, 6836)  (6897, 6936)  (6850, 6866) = 0.133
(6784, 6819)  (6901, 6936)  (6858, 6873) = 0.114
